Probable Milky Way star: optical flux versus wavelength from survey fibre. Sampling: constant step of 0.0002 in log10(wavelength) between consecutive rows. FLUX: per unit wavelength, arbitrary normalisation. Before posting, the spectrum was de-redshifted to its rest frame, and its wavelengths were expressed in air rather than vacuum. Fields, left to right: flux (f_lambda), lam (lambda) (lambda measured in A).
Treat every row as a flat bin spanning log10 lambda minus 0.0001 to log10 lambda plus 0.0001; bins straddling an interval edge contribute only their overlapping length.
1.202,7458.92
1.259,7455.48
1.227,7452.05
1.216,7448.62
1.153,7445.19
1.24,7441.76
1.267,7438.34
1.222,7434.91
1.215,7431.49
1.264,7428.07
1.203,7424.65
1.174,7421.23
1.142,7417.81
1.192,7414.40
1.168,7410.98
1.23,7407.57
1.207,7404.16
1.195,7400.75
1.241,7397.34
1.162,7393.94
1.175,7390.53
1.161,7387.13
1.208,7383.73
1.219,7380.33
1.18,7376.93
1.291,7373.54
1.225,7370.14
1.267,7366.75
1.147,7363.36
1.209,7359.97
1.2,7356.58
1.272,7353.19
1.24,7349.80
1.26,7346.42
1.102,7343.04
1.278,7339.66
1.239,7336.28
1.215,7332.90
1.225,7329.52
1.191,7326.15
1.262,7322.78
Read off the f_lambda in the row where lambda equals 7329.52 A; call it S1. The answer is 1.225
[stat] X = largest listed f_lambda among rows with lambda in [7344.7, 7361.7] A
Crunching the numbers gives 1.272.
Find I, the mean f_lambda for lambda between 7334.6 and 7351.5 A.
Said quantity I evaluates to 1.22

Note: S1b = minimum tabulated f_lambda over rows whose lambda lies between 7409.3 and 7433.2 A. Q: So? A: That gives 1.142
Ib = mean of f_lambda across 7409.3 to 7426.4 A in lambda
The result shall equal 1.18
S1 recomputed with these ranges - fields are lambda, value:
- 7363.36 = 1.147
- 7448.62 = 1.216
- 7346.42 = 1.26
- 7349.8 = 1.24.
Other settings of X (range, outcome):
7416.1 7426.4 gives 1.203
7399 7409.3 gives 1.23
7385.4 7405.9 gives 1.241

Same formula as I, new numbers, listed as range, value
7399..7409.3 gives 1.21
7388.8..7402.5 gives 1.19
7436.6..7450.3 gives 1.22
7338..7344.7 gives 1.19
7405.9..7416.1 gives 1.2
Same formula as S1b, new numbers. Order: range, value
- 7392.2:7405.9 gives 1.162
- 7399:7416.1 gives 1.168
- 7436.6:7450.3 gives 1.153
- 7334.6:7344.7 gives 1.102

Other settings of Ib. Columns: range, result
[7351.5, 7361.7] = 1.23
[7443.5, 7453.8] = 1.2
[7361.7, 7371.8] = 1.21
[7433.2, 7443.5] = 1.24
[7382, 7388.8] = 1.18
